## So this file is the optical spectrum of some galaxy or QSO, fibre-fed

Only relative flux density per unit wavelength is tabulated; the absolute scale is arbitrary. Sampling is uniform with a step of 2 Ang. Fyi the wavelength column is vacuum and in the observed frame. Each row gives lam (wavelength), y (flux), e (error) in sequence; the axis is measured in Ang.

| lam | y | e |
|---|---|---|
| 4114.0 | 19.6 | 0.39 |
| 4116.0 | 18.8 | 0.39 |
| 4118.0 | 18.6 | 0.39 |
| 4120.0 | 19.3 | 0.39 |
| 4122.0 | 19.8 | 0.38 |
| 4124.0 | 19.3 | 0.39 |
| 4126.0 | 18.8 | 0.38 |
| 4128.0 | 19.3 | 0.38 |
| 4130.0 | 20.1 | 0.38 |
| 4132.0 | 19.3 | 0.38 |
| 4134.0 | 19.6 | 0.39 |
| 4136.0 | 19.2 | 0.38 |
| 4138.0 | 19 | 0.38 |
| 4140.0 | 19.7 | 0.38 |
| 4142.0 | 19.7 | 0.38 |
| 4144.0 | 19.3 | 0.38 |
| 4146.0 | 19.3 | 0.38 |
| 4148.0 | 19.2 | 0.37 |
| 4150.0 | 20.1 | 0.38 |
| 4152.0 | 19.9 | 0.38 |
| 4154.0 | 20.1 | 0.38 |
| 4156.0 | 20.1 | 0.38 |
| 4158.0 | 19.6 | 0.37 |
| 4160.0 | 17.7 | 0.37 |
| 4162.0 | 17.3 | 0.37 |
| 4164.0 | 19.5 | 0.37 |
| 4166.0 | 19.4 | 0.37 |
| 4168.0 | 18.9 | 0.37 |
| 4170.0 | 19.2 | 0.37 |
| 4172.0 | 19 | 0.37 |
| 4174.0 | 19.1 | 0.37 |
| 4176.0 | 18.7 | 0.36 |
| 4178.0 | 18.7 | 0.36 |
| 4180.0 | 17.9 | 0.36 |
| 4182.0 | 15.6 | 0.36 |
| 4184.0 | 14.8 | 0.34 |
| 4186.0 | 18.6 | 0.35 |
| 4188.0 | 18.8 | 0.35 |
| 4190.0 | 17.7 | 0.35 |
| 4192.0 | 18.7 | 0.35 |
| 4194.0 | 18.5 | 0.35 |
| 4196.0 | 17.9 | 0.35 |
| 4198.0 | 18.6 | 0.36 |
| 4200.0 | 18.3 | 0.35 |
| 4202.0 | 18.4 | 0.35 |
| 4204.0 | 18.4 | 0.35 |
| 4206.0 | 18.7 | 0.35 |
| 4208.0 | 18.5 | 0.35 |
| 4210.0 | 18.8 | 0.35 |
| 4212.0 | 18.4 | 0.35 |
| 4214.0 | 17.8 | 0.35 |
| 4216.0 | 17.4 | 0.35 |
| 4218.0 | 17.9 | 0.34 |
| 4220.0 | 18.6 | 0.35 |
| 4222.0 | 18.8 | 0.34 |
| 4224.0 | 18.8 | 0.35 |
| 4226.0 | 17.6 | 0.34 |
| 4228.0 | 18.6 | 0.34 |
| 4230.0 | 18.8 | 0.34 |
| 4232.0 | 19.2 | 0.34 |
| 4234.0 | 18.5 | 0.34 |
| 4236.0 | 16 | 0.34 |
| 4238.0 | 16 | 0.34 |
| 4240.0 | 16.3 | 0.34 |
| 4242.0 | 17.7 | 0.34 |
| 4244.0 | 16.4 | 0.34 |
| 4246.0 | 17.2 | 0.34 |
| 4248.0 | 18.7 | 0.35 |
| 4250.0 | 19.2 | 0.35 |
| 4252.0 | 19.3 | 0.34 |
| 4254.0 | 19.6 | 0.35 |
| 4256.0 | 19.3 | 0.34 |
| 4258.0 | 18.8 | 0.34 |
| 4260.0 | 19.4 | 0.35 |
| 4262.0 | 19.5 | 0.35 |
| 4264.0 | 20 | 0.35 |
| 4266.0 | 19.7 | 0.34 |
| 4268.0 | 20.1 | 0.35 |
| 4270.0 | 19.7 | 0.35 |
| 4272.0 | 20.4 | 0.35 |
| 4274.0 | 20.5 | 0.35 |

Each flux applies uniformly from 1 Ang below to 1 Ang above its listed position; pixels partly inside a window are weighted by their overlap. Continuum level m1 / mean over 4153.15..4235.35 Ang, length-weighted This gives 18.4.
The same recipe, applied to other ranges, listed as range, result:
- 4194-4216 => 18.3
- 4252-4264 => 19.4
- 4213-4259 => 18.1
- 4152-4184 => 18.6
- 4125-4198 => 18.8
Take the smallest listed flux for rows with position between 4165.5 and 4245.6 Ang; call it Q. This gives 14.8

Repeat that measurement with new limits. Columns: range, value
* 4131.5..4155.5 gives 19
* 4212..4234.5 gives 17.4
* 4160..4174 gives 17.3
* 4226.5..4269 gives 16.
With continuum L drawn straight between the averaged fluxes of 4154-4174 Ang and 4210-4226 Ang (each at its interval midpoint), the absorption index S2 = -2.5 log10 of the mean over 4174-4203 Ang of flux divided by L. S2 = 0.04 mag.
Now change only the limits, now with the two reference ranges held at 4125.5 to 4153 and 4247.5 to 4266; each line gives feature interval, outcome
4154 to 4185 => 0.059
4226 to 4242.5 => 0.102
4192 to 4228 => 0.061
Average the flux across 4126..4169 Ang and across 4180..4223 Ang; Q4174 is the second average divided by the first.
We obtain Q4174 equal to 0.93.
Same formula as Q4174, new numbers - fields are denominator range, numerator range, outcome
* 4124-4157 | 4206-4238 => 0.93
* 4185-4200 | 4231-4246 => 0.93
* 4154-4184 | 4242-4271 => 1.03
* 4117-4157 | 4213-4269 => 0.94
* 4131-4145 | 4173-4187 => 0.91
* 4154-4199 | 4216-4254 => 0.98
